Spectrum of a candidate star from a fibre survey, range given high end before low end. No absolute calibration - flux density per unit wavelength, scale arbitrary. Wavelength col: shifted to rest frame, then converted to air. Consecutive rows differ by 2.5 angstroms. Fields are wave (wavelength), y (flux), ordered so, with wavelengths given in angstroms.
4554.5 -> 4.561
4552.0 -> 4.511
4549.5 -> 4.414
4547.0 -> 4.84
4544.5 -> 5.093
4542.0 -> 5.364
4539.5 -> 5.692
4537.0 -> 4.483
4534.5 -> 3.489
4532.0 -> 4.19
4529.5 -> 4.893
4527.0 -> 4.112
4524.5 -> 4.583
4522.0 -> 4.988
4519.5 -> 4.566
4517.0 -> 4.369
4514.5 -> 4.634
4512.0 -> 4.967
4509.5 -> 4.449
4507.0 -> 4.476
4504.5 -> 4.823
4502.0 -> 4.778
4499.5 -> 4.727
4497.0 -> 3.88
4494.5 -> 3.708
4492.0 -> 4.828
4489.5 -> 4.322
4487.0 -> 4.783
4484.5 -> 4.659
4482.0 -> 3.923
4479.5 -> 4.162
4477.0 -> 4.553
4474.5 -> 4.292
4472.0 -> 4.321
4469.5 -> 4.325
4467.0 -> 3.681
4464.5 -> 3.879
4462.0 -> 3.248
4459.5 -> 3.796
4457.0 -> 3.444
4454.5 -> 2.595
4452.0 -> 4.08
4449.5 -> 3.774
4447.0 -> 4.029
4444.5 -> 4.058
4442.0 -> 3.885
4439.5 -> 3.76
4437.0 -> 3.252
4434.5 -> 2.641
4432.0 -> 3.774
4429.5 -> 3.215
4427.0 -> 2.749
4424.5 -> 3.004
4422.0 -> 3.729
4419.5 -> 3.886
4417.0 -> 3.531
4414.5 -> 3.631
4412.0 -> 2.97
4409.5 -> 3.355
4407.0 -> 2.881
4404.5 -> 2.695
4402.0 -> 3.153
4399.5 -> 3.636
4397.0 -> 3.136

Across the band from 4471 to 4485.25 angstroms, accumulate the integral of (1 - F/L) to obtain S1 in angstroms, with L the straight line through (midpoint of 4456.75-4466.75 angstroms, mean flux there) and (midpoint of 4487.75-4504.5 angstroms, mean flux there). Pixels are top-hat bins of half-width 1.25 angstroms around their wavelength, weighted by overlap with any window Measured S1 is -1.1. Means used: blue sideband 3.62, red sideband 4.42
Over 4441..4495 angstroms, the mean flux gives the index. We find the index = 4.02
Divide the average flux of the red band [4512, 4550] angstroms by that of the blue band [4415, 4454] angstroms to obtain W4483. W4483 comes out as 1.32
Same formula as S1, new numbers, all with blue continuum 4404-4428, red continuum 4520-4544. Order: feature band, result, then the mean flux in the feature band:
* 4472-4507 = -2.30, 4.42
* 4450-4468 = 1.14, 3.54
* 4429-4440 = 0.57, 3.31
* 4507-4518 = -0.43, 4.6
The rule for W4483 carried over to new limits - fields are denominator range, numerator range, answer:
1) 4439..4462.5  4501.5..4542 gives 1.25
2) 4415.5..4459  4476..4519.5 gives 1.28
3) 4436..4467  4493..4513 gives 1.22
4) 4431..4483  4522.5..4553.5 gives 1.23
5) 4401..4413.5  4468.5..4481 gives 1.43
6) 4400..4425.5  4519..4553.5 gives 1.41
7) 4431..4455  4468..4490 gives 1.21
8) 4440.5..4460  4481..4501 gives 1.18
